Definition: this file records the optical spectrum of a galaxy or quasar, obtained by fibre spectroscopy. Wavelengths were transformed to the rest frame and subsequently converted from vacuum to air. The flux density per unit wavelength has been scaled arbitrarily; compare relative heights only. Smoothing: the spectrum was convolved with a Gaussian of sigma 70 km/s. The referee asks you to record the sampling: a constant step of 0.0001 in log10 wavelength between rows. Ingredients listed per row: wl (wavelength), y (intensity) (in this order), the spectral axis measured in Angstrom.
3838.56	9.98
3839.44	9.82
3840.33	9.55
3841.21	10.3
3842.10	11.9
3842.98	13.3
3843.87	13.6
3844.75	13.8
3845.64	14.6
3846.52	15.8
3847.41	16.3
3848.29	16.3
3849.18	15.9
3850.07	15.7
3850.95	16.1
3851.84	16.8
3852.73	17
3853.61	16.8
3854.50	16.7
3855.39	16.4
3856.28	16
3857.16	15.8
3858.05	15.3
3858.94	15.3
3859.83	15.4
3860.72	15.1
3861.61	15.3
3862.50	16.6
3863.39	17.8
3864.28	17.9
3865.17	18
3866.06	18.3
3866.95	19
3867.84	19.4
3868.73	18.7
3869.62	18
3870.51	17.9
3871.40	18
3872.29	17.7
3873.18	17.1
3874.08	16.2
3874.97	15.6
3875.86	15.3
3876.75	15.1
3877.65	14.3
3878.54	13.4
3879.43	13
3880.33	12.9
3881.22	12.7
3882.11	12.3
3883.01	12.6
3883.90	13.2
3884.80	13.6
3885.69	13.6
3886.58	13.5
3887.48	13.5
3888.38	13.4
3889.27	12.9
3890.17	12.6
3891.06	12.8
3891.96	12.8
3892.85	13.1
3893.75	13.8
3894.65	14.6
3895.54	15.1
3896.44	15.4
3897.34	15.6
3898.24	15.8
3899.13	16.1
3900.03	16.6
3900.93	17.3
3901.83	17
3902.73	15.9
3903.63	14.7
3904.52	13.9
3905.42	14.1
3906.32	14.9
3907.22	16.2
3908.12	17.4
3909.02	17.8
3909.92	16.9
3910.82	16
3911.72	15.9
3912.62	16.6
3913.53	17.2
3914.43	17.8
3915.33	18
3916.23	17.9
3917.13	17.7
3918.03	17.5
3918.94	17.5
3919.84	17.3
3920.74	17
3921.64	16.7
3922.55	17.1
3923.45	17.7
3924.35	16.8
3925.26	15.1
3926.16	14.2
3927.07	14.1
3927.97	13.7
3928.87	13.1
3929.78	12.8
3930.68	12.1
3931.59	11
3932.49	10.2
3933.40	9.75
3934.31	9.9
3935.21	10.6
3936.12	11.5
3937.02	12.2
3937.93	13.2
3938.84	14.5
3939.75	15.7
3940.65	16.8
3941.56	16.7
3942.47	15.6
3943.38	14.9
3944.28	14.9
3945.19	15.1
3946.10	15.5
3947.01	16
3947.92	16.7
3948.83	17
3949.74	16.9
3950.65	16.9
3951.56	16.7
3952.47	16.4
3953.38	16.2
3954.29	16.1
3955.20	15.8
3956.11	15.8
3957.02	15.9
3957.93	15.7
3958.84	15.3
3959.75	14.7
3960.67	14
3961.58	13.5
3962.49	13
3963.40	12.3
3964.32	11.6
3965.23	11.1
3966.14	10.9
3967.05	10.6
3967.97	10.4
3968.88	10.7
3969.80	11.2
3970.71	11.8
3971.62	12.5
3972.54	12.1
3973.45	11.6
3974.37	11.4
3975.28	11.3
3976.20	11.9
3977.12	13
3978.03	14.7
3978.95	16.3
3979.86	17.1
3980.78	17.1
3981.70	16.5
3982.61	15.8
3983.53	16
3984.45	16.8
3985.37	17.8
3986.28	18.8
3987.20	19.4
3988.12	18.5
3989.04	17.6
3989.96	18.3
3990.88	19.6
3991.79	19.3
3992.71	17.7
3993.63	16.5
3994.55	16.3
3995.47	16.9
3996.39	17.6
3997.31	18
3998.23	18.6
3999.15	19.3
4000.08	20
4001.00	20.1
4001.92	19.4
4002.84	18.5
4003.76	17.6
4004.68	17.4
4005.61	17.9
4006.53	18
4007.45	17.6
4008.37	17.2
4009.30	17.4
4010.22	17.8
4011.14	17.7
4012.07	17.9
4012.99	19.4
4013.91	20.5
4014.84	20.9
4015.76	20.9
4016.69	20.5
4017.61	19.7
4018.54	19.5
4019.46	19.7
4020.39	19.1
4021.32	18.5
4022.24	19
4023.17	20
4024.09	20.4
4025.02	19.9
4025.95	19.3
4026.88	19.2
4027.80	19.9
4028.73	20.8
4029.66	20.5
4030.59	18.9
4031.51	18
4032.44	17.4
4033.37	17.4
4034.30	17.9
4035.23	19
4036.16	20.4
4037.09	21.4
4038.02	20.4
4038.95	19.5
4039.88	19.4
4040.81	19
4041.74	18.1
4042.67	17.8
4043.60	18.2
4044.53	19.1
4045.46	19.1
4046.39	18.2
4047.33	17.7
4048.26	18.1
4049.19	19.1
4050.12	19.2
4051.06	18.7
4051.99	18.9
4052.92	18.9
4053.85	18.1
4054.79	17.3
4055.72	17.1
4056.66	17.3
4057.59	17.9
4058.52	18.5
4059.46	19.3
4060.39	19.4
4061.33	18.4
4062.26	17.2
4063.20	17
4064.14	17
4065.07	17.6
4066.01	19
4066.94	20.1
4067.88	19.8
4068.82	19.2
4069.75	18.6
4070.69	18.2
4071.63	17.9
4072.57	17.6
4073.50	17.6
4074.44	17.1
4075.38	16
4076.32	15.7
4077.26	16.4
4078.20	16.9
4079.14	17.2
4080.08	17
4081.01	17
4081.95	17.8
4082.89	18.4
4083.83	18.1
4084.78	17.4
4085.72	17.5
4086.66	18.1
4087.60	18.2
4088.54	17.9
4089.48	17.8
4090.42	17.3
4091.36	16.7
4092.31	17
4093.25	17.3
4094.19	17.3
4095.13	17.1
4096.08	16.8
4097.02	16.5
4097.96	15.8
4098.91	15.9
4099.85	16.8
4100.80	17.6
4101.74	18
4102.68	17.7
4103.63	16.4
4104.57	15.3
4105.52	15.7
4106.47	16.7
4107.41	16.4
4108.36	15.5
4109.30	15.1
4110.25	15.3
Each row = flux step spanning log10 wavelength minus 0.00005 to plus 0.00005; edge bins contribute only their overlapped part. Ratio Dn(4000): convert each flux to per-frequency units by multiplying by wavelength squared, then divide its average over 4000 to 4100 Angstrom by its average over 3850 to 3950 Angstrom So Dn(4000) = 1.29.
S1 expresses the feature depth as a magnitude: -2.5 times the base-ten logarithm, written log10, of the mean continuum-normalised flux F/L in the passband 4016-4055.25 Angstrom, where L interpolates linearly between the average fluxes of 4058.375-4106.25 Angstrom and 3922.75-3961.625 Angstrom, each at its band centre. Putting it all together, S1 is -0.16 mag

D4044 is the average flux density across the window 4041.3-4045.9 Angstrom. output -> 18.5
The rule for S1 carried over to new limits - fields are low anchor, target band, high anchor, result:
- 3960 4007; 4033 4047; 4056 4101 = -0.13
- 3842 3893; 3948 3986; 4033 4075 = 0.19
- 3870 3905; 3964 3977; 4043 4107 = 0.37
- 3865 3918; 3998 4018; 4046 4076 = -0.09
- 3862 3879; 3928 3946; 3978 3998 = 0.29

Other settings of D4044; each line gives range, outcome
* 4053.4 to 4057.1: 17.4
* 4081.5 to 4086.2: 17.8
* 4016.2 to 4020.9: 19.7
